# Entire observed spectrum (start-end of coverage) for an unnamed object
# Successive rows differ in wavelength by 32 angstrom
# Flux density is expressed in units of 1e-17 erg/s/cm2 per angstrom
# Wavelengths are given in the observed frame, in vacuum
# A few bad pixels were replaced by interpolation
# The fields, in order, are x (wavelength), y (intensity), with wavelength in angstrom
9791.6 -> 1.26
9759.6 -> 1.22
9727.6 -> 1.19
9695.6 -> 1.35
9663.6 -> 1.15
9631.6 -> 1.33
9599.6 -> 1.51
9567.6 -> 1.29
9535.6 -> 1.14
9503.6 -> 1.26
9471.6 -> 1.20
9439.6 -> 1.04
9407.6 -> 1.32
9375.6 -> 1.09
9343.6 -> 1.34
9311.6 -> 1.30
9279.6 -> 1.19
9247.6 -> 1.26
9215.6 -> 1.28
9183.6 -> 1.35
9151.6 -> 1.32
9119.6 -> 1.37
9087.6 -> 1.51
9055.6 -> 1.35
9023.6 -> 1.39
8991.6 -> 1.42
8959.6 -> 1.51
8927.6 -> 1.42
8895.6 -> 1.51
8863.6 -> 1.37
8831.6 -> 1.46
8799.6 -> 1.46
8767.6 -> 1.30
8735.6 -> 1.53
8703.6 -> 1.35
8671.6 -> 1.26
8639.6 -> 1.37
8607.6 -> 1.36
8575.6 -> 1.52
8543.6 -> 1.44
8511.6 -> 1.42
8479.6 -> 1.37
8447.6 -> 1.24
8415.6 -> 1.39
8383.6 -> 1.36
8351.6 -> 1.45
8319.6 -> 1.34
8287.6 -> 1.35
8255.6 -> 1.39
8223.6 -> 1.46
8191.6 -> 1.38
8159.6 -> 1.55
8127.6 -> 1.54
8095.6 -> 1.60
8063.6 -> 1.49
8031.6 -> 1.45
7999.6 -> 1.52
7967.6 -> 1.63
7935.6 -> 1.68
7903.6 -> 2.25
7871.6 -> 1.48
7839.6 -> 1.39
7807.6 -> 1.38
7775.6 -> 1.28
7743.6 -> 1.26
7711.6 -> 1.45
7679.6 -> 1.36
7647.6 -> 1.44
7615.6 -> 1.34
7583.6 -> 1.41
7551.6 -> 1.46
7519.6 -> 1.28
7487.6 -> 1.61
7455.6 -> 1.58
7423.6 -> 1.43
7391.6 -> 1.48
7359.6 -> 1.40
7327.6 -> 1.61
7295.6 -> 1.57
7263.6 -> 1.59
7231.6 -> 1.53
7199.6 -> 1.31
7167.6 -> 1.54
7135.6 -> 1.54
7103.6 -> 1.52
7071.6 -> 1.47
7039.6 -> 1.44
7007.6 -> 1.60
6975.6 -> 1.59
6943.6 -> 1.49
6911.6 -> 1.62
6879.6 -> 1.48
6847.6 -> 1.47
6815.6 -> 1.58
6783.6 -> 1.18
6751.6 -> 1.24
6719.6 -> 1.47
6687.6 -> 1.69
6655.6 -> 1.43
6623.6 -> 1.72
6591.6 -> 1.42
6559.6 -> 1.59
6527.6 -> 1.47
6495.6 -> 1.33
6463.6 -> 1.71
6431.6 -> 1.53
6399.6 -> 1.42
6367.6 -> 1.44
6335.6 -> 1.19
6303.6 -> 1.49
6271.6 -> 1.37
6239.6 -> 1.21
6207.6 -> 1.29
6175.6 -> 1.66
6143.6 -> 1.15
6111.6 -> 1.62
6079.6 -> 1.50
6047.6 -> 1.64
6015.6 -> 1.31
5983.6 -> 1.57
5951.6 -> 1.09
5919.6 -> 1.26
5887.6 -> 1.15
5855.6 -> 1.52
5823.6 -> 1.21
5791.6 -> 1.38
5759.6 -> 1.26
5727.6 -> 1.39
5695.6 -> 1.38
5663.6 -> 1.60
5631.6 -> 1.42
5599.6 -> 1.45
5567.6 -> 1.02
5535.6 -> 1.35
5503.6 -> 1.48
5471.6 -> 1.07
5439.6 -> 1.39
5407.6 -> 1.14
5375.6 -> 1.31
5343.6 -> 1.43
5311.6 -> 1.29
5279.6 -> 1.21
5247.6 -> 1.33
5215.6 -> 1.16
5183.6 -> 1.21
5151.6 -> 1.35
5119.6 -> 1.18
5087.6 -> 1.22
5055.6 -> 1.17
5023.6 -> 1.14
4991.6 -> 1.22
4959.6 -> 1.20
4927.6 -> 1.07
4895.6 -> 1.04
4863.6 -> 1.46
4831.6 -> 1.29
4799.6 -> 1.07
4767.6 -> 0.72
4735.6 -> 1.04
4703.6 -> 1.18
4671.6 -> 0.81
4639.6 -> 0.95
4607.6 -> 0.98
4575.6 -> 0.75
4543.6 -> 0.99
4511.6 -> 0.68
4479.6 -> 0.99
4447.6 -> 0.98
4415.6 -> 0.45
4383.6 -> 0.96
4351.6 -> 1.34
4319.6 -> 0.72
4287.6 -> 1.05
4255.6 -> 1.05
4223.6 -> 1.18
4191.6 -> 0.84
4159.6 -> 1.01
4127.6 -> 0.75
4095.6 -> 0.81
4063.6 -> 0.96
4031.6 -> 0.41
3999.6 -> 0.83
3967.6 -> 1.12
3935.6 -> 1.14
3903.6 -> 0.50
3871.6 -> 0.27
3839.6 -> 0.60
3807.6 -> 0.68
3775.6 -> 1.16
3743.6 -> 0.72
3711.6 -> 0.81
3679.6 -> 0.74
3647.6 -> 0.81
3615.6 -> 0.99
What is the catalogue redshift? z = 0.205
